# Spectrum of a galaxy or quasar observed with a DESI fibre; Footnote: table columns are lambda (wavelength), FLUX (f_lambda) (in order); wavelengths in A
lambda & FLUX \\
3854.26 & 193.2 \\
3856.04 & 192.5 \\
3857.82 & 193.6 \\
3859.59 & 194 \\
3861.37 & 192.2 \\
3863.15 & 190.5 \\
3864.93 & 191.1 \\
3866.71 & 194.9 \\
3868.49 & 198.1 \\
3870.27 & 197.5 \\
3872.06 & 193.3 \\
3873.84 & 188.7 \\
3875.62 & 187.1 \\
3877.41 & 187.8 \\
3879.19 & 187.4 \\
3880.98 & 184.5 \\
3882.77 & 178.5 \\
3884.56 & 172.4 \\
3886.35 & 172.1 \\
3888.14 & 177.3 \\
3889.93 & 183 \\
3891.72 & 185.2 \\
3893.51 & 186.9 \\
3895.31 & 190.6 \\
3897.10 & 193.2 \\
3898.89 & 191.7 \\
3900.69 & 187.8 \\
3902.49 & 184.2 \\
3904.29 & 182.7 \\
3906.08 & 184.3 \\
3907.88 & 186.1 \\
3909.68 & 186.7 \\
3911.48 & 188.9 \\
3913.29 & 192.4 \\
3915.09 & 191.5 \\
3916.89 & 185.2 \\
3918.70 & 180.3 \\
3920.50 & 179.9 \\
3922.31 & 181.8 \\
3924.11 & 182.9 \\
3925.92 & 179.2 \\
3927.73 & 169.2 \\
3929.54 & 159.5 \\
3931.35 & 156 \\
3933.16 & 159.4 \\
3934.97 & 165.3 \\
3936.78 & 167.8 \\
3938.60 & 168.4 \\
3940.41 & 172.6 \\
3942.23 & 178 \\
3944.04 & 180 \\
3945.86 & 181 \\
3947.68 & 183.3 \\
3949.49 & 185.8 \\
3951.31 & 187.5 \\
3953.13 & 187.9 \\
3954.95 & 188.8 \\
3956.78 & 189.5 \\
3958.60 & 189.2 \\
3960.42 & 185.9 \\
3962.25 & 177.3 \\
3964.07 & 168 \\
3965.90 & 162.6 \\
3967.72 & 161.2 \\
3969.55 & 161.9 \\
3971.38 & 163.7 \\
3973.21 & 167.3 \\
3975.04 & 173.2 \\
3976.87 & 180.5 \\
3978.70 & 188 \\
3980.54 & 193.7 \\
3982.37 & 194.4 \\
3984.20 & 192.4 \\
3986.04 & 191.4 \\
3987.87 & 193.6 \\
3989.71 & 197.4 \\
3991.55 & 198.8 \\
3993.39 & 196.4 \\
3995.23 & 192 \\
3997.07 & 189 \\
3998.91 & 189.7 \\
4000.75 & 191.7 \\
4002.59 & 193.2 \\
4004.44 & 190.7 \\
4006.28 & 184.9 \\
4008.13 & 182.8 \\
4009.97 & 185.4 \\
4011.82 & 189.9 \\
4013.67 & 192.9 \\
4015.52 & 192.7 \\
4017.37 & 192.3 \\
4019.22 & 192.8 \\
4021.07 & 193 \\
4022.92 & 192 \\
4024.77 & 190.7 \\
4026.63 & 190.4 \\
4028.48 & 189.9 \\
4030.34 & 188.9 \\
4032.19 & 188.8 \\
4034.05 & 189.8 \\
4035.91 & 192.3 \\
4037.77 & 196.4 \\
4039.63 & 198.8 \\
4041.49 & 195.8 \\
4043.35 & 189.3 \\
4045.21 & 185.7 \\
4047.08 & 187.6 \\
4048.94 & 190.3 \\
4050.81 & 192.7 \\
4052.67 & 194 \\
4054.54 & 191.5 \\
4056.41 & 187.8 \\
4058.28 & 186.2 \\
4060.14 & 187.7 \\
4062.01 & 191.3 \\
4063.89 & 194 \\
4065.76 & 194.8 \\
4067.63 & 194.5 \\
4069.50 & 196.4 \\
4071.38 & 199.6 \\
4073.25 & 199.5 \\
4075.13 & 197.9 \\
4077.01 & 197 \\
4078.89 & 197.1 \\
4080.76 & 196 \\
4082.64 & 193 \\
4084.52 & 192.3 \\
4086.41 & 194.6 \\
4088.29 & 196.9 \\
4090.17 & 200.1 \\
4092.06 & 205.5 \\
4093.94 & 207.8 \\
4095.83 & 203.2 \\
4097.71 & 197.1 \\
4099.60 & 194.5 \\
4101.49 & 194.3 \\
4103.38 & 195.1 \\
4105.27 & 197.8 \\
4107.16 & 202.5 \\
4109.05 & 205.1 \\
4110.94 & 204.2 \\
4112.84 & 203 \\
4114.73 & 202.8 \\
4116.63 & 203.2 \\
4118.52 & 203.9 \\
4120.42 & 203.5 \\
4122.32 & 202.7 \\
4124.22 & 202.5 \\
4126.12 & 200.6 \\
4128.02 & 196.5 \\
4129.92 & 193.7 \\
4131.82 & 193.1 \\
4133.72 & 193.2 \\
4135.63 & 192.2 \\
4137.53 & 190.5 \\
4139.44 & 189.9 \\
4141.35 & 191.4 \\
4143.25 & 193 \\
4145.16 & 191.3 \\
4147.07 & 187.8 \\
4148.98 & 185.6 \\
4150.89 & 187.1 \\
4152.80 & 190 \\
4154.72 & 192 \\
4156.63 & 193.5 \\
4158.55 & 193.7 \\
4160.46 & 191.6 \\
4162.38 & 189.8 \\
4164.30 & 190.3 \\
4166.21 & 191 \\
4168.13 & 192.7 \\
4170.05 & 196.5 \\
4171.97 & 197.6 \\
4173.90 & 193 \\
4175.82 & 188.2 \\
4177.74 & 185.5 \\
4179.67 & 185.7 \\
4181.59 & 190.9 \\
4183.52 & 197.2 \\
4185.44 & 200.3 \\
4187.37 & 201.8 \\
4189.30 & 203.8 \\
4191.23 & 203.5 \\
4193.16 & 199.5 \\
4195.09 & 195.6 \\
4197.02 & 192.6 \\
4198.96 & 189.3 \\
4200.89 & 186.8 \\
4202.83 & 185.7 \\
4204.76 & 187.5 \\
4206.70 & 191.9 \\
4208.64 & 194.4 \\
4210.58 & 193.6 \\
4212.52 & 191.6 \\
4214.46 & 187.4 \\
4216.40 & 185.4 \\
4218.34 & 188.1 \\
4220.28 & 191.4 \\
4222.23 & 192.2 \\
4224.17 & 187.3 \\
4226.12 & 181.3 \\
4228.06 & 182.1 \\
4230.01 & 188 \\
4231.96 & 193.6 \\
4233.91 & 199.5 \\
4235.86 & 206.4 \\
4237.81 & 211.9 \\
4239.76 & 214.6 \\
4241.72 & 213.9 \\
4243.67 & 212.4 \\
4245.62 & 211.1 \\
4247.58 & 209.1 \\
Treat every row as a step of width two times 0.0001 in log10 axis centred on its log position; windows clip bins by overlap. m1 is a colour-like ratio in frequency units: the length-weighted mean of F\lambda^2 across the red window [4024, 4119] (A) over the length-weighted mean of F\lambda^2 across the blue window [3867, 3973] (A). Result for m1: 1.17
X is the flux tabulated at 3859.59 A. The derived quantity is 194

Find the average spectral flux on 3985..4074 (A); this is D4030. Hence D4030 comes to 192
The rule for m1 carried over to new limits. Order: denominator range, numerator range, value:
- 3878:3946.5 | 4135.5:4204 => 1.22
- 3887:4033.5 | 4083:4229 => 1.16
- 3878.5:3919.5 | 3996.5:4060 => 1.10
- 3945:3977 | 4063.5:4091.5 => 1.17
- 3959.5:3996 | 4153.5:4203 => 1.17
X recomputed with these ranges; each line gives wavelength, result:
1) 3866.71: 194.9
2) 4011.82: 189.9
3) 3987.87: 193.6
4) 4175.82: 188.2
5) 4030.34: 188.9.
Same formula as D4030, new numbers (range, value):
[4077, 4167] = 196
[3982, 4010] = 192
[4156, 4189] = 193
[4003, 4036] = 190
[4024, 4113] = 195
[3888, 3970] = 180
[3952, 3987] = 180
